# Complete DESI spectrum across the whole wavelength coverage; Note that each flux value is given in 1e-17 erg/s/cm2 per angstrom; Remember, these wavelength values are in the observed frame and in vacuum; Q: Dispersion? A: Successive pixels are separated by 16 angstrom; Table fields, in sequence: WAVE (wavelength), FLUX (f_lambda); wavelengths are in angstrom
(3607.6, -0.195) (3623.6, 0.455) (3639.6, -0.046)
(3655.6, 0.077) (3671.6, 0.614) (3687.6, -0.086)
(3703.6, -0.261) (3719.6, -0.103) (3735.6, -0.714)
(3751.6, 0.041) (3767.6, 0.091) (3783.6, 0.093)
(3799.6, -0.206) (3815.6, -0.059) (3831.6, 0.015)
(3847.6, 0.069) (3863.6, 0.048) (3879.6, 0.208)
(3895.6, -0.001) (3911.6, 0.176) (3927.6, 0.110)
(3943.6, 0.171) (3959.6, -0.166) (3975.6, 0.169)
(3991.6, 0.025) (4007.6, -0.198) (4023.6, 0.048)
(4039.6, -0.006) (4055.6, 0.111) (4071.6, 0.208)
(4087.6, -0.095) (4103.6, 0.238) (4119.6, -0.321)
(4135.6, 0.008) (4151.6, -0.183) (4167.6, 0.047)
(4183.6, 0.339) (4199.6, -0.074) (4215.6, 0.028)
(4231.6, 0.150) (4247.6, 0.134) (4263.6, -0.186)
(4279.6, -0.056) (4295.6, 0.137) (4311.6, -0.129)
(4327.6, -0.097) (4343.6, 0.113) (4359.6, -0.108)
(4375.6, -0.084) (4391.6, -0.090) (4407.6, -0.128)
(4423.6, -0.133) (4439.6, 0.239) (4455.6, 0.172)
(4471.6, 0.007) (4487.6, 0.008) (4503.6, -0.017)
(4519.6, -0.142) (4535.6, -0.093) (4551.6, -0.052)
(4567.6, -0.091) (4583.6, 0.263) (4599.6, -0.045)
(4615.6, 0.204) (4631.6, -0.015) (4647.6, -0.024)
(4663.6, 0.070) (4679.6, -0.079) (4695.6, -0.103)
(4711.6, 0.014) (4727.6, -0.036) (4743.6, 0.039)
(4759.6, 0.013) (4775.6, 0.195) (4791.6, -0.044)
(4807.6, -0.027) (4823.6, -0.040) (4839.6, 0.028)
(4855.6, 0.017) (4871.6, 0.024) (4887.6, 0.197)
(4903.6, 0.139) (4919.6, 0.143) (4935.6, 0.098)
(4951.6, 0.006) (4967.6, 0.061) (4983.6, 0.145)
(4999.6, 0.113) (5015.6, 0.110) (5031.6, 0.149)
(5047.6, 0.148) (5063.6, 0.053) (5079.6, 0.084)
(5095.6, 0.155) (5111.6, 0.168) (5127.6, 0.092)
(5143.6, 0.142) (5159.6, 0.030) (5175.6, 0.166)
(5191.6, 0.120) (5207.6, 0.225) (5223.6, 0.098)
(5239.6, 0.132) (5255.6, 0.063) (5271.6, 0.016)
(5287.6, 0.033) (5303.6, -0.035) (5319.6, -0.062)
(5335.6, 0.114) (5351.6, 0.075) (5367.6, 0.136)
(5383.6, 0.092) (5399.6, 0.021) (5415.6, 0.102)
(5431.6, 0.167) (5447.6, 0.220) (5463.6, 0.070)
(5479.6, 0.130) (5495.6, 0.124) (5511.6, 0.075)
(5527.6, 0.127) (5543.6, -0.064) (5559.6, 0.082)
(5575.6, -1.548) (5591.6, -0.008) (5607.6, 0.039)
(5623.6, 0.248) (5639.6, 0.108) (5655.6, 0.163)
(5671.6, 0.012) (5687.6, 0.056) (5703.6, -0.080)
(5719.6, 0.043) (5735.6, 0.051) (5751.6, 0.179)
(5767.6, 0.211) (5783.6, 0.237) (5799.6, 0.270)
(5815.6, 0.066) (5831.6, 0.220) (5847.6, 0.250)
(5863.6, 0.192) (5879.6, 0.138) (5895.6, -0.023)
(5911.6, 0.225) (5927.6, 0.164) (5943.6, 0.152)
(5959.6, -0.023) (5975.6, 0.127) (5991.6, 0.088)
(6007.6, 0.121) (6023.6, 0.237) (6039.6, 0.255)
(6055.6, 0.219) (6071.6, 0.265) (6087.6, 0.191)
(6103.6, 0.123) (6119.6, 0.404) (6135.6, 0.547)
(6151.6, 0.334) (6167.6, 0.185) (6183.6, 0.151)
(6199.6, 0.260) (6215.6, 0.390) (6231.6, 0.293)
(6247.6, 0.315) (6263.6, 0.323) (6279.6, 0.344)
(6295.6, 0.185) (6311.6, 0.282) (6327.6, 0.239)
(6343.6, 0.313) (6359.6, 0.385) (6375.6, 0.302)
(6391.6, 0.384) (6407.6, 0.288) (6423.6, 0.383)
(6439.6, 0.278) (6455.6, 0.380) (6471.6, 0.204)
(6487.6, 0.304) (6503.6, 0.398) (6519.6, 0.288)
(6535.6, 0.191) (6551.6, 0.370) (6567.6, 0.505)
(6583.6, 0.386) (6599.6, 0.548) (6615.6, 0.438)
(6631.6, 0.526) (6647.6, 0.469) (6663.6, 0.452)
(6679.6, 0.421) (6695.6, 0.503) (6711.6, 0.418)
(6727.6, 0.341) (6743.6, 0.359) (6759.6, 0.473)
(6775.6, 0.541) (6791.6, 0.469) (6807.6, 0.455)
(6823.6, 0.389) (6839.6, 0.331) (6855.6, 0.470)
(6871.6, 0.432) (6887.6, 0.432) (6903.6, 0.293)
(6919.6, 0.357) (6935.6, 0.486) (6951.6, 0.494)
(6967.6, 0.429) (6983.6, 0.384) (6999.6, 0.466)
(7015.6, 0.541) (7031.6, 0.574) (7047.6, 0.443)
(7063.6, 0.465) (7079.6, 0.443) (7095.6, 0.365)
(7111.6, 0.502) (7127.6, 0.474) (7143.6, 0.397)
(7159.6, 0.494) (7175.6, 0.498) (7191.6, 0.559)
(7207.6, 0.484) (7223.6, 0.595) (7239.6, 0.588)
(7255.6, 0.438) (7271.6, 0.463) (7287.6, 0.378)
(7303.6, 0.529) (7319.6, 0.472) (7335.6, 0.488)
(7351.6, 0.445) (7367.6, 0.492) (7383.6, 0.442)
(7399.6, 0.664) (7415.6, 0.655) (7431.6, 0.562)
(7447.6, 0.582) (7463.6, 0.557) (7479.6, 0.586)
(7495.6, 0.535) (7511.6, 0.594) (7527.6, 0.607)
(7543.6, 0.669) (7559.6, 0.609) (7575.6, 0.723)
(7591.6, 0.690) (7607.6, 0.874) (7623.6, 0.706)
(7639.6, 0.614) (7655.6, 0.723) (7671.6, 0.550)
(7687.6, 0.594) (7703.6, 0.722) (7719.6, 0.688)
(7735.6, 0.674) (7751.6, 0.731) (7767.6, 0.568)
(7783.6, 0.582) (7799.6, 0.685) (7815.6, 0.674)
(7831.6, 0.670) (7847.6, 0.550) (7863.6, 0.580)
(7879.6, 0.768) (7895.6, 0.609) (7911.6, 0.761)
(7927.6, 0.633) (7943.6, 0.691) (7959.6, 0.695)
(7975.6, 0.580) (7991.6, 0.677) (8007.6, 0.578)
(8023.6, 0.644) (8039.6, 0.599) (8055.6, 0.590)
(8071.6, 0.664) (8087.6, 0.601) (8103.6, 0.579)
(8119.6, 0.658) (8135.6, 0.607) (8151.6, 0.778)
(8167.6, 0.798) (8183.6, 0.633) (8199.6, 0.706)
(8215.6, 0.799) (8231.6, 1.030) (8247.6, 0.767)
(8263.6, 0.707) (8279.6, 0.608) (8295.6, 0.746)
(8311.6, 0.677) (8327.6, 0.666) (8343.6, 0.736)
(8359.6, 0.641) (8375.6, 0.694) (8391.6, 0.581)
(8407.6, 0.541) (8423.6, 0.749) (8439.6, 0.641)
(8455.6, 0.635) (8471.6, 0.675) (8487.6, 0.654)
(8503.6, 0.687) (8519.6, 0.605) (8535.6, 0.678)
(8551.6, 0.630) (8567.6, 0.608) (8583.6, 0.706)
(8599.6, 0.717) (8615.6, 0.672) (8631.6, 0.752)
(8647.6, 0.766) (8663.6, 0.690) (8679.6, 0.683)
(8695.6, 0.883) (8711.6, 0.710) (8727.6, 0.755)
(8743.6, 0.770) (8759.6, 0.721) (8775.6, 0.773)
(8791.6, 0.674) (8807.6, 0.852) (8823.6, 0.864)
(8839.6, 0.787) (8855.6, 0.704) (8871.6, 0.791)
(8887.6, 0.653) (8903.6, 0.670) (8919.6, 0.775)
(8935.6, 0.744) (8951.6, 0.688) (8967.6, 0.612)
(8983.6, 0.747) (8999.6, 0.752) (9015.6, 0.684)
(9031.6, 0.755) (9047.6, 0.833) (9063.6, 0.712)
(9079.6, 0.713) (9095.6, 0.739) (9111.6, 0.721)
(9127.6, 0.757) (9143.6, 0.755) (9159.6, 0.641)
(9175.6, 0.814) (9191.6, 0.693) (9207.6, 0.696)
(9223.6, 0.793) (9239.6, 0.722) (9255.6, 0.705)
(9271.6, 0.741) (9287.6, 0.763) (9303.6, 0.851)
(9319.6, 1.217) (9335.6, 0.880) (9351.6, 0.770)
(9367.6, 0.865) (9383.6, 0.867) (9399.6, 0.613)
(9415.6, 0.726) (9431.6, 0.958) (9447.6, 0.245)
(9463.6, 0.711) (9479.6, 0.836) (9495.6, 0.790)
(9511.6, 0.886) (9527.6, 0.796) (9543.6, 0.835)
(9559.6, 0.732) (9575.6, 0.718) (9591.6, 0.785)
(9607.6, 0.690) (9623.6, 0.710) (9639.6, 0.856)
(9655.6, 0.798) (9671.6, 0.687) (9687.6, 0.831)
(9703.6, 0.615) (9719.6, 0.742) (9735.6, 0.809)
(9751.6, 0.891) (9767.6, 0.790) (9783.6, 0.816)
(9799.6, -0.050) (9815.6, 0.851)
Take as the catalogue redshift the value 0.64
